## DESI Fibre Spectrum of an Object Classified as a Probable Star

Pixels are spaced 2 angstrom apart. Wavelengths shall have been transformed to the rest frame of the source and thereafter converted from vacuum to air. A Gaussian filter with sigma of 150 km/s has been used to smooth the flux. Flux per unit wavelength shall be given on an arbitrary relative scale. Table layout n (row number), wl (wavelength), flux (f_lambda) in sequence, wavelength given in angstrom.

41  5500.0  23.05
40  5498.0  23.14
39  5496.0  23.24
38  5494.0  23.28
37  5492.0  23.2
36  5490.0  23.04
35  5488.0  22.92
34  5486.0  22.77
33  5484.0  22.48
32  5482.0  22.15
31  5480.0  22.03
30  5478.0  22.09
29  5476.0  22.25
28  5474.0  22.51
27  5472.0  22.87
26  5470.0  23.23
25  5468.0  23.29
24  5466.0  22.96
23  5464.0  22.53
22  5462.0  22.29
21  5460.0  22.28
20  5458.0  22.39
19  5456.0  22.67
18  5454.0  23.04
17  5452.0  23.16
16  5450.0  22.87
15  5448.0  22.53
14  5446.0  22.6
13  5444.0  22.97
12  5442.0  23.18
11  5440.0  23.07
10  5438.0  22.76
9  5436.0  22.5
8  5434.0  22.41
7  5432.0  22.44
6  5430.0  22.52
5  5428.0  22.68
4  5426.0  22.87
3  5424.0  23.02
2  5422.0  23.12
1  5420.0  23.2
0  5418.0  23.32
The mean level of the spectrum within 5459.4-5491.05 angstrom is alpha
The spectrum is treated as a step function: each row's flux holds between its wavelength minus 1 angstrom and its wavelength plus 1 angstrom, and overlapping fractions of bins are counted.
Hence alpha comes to 22.6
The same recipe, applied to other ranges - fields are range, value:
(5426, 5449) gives 22.7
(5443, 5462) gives 22.7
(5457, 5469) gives 22.6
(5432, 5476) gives 22.7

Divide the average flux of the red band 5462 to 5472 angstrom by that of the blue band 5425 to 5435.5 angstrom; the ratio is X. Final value 1.01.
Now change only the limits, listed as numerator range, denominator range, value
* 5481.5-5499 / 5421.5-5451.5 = 1.01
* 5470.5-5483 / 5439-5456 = 0.98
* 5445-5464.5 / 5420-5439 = 1.00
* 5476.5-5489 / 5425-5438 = 0.99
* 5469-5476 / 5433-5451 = 1.00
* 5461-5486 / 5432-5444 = 0.99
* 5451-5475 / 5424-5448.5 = 1.00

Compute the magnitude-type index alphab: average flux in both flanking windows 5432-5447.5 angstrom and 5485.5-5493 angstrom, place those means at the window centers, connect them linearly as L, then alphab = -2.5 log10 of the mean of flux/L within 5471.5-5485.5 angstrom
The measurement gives 0.03 mag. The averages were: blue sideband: 22.8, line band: 22.3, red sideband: 23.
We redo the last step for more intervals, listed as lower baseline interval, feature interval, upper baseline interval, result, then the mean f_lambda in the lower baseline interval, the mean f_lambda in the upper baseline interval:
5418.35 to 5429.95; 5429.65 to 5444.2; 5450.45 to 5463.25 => 0.01 mag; 23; 22.6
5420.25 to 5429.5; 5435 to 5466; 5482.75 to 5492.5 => 0.01 mag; 22.9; 22.8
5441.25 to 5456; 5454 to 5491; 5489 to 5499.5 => 0.02 mag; 22.9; 23.2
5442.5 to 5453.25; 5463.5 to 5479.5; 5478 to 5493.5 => 0.00 mag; 22.8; 22.6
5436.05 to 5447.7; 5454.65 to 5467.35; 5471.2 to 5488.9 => 0.00 mag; 22.9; 22.4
